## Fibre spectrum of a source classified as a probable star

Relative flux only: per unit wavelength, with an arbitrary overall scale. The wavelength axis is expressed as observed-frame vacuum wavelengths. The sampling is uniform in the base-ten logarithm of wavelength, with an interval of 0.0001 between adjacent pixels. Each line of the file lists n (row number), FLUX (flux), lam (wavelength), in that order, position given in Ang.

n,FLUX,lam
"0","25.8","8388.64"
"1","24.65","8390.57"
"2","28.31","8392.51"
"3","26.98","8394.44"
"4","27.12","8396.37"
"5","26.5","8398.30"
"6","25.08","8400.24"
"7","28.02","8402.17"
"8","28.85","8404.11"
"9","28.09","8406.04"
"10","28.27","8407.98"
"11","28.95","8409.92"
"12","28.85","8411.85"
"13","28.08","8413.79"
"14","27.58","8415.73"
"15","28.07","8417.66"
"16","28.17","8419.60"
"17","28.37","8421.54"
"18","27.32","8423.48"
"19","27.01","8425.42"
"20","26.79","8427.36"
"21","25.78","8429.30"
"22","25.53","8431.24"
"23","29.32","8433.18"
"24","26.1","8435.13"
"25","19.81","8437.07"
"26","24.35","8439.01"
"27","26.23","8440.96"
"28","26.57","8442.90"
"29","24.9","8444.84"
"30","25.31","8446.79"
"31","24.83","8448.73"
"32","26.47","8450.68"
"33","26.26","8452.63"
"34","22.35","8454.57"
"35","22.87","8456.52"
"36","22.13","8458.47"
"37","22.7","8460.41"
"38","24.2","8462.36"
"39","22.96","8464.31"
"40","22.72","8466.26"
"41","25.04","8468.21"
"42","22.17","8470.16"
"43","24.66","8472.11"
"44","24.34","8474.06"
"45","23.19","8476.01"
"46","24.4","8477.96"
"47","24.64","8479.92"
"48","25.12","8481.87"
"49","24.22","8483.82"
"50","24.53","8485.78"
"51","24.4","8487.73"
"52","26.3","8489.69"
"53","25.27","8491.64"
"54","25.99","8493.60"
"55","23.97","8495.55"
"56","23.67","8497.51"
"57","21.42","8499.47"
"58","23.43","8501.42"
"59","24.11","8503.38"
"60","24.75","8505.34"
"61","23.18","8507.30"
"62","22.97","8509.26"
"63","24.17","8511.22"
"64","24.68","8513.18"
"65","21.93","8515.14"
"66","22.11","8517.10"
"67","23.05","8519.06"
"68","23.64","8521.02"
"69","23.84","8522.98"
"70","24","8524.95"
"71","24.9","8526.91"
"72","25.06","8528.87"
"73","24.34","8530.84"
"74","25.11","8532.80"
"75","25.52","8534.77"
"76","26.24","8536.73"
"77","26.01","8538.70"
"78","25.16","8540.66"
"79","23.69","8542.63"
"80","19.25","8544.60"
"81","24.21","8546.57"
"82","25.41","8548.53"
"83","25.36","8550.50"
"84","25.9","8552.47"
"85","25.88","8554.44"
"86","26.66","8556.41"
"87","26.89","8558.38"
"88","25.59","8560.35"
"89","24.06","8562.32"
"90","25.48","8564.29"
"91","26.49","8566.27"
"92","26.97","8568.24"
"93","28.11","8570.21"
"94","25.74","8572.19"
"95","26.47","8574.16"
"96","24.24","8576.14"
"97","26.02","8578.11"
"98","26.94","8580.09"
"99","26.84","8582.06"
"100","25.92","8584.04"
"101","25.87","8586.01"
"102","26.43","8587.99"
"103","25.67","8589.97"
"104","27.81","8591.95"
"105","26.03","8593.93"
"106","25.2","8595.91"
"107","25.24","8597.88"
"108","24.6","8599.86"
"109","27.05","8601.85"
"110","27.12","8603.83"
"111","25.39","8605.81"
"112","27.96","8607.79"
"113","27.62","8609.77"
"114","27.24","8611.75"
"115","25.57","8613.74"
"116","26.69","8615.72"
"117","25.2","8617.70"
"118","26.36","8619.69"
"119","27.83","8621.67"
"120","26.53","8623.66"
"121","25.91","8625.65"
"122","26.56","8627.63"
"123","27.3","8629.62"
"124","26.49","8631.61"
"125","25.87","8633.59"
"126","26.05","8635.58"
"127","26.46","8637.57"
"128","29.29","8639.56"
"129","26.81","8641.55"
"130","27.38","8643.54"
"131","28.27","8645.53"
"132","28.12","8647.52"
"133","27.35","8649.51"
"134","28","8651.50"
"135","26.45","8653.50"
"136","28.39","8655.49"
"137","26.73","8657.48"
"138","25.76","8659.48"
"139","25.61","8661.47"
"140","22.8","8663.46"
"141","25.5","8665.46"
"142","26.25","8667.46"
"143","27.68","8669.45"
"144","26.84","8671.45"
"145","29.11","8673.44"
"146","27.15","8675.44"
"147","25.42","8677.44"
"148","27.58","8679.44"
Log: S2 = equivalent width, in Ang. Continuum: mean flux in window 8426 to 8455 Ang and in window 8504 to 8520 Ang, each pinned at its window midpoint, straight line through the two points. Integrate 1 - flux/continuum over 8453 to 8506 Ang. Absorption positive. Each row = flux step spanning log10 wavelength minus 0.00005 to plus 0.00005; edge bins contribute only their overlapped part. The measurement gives 0.81 Ang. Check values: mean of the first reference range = 25.5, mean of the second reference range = 23.4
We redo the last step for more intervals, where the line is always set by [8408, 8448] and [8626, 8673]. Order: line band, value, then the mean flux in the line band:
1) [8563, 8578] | 0.34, 26.2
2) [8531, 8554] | 1.73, 24.7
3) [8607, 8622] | 0.02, 26.8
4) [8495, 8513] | 2.13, 23.6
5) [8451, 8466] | 1.82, 23.5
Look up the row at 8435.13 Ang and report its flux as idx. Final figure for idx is 26.1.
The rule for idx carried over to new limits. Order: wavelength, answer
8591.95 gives 27.81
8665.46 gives 25.5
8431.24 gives 25.53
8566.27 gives 26.49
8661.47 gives 25.61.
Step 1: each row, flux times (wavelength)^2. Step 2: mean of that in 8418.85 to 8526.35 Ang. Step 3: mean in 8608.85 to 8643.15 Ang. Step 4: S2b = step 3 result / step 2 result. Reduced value 1.1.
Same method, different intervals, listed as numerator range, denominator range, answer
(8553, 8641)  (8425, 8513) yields 1.11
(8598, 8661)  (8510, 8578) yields 1.10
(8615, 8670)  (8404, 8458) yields 1.06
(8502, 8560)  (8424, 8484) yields 1.01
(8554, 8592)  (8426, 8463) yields 1.08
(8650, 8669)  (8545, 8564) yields 1.06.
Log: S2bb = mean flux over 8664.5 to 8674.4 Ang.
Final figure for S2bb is 27.1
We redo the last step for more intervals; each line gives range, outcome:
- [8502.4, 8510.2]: 23.7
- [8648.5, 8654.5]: 27.3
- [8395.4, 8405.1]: 27.1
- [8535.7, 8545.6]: 24.1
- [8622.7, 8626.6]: 26.2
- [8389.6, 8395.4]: 26.6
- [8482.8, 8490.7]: 24.9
